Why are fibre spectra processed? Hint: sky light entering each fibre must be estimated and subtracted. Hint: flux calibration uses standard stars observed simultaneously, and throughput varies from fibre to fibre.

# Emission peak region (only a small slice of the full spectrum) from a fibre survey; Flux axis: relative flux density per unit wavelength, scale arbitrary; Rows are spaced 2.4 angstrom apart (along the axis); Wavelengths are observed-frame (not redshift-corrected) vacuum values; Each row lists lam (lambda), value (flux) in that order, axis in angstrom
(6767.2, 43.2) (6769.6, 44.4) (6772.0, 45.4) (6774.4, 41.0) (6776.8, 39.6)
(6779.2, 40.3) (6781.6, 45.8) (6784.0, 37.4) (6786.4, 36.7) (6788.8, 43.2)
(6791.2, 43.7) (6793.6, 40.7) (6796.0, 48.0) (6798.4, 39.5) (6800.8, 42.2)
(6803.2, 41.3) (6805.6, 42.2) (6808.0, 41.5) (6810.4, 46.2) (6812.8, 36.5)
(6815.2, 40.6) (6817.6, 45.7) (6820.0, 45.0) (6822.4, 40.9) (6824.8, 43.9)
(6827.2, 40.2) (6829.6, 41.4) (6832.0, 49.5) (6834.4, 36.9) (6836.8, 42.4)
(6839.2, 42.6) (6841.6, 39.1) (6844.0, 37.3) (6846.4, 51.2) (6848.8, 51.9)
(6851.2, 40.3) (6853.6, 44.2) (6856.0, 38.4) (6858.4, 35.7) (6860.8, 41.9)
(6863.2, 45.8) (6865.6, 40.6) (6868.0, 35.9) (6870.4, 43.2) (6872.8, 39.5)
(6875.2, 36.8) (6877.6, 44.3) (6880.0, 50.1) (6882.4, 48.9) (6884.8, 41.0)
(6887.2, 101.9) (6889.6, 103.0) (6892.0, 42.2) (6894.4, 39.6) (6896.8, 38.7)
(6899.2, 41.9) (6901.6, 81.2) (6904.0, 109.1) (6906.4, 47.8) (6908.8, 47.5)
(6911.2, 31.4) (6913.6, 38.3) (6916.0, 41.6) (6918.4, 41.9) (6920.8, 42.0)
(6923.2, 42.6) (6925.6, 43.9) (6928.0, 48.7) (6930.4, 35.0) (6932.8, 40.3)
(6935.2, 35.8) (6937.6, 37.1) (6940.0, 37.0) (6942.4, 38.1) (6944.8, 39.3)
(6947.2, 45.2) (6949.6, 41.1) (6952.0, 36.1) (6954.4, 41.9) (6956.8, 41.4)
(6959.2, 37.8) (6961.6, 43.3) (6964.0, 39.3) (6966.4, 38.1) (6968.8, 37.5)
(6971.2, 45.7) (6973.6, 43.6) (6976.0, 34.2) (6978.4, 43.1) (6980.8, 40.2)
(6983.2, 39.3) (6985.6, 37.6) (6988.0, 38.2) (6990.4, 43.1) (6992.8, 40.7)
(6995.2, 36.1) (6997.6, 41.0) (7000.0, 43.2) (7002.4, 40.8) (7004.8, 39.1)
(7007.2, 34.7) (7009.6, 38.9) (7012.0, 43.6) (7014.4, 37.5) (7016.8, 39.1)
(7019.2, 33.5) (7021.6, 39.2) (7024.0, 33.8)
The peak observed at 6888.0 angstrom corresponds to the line [S II]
